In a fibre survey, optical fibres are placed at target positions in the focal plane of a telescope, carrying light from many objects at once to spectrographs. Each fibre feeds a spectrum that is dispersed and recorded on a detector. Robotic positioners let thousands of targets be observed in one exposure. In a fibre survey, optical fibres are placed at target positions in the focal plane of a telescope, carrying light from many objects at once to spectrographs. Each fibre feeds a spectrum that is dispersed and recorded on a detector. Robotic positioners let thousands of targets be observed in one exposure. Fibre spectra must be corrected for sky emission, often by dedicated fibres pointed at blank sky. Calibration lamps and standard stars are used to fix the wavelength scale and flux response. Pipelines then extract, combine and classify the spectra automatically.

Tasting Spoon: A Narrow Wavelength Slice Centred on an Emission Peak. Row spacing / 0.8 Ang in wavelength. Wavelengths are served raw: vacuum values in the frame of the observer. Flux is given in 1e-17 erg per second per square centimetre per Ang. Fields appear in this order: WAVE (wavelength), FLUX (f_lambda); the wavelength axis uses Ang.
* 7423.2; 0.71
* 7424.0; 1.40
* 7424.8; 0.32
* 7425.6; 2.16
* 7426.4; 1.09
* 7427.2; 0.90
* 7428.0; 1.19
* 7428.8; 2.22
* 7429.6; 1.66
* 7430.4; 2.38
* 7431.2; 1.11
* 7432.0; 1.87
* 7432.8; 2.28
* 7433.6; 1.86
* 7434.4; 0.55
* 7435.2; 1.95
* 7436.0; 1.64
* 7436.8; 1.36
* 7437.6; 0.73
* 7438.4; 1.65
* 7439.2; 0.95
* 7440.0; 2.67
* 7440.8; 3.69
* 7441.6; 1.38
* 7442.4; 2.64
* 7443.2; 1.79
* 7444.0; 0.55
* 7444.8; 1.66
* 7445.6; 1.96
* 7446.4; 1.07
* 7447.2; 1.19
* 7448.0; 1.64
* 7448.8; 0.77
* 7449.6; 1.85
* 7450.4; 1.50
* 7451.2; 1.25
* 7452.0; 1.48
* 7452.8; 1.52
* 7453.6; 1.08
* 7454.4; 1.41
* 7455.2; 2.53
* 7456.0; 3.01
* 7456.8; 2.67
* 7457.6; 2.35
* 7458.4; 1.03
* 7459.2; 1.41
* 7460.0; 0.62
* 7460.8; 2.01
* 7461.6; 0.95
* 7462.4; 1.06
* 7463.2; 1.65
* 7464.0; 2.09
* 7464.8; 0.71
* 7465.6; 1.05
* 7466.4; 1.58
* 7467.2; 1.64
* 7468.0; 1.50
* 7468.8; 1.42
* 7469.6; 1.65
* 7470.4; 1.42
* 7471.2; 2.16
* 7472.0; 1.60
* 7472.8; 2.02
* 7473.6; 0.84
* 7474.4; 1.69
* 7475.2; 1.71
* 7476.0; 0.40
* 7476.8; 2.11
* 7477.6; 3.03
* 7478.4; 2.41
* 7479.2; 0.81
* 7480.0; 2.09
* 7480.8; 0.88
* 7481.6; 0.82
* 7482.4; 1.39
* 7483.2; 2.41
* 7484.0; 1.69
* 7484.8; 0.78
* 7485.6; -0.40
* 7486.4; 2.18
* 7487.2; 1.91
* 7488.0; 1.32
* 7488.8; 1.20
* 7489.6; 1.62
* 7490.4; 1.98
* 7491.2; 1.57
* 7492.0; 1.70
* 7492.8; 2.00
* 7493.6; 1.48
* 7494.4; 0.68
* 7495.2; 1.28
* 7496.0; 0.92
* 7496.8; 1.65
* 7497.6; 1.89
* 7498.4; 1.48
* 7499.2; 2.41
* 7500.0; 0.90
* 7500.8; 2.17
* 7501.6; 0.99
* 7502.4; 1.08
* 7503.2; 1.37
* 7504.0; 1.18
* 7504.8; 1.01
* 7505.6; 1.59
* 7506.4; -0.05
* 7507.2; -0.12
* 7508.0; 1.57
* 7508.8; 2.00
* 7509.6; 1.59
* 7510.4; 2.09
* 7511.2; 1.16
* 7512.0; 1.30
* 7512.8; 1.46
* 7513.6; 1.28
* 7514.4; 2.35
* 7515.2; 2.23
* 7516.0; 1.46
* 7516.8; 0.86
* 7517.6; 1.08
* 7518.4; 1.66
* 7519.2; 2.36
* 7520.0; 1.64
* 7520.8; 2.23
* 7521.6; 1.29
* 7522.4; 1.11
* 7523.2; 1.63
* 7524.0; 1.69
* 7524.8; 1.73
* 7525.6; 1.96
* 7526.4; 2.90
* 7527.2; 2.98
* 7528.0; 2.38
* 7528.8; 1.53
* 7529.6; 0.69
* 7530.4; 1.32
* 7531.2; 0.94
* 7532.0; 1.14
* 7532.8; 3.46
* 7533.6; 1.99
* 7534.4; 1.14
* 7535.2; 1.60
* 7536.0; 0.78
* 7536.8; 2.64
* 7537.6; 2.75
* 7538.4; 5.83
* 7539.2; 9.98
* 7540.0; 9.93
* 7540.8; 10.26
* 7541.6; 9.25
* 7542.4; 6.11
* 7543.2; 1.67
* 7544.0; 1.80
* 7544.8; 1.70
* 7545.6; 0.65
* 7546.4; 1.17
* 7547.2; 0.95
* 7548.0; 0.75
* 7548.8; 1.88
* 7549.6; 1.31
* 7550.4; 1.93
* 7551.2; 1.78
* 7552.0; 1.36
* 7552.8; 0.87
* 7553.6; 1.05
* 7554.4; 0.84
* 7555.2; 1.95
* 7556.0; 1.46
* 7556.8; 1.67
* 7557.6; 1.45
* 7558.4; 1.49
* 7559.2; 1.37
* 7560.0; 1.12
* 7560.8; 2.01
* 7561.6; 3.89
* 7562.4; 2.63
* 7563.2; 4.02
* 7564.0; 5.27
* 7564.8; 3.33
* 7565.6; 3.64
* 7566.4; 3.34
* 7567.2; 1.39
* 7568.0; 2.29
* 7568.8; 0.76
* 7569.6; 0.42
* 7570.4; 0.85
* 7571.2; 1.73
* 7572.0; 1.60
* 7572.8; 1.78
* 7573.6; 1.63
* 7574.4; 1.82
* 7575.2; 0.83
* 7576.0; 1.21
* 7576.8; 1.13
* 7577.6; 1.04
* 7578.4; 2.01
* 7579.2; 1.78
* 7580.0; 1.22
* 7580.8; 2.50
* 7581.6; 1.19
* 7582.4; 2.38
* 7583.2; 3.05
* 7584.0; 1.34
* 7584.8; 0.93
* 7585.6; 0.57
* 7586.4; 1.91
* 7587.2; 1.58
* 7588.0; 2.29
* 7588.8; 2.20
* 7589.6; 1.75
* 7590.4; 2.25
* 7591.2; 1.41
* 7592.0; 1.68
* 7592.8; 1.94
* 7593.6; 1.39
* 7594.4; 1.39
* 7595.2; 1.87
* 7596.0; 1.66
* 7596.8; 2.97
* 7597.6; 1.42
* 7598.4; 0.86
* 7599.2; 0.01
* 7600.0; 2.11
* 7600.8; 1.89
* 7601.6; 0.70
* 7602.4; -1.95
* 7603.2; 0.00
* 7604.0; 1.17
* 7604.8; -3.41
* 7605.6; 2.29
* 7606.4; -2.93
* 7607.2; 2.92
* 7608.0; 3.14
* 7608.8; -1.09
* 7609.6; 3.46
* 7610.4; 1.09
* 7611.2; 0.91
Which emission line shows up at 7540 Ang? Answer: H-alpha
